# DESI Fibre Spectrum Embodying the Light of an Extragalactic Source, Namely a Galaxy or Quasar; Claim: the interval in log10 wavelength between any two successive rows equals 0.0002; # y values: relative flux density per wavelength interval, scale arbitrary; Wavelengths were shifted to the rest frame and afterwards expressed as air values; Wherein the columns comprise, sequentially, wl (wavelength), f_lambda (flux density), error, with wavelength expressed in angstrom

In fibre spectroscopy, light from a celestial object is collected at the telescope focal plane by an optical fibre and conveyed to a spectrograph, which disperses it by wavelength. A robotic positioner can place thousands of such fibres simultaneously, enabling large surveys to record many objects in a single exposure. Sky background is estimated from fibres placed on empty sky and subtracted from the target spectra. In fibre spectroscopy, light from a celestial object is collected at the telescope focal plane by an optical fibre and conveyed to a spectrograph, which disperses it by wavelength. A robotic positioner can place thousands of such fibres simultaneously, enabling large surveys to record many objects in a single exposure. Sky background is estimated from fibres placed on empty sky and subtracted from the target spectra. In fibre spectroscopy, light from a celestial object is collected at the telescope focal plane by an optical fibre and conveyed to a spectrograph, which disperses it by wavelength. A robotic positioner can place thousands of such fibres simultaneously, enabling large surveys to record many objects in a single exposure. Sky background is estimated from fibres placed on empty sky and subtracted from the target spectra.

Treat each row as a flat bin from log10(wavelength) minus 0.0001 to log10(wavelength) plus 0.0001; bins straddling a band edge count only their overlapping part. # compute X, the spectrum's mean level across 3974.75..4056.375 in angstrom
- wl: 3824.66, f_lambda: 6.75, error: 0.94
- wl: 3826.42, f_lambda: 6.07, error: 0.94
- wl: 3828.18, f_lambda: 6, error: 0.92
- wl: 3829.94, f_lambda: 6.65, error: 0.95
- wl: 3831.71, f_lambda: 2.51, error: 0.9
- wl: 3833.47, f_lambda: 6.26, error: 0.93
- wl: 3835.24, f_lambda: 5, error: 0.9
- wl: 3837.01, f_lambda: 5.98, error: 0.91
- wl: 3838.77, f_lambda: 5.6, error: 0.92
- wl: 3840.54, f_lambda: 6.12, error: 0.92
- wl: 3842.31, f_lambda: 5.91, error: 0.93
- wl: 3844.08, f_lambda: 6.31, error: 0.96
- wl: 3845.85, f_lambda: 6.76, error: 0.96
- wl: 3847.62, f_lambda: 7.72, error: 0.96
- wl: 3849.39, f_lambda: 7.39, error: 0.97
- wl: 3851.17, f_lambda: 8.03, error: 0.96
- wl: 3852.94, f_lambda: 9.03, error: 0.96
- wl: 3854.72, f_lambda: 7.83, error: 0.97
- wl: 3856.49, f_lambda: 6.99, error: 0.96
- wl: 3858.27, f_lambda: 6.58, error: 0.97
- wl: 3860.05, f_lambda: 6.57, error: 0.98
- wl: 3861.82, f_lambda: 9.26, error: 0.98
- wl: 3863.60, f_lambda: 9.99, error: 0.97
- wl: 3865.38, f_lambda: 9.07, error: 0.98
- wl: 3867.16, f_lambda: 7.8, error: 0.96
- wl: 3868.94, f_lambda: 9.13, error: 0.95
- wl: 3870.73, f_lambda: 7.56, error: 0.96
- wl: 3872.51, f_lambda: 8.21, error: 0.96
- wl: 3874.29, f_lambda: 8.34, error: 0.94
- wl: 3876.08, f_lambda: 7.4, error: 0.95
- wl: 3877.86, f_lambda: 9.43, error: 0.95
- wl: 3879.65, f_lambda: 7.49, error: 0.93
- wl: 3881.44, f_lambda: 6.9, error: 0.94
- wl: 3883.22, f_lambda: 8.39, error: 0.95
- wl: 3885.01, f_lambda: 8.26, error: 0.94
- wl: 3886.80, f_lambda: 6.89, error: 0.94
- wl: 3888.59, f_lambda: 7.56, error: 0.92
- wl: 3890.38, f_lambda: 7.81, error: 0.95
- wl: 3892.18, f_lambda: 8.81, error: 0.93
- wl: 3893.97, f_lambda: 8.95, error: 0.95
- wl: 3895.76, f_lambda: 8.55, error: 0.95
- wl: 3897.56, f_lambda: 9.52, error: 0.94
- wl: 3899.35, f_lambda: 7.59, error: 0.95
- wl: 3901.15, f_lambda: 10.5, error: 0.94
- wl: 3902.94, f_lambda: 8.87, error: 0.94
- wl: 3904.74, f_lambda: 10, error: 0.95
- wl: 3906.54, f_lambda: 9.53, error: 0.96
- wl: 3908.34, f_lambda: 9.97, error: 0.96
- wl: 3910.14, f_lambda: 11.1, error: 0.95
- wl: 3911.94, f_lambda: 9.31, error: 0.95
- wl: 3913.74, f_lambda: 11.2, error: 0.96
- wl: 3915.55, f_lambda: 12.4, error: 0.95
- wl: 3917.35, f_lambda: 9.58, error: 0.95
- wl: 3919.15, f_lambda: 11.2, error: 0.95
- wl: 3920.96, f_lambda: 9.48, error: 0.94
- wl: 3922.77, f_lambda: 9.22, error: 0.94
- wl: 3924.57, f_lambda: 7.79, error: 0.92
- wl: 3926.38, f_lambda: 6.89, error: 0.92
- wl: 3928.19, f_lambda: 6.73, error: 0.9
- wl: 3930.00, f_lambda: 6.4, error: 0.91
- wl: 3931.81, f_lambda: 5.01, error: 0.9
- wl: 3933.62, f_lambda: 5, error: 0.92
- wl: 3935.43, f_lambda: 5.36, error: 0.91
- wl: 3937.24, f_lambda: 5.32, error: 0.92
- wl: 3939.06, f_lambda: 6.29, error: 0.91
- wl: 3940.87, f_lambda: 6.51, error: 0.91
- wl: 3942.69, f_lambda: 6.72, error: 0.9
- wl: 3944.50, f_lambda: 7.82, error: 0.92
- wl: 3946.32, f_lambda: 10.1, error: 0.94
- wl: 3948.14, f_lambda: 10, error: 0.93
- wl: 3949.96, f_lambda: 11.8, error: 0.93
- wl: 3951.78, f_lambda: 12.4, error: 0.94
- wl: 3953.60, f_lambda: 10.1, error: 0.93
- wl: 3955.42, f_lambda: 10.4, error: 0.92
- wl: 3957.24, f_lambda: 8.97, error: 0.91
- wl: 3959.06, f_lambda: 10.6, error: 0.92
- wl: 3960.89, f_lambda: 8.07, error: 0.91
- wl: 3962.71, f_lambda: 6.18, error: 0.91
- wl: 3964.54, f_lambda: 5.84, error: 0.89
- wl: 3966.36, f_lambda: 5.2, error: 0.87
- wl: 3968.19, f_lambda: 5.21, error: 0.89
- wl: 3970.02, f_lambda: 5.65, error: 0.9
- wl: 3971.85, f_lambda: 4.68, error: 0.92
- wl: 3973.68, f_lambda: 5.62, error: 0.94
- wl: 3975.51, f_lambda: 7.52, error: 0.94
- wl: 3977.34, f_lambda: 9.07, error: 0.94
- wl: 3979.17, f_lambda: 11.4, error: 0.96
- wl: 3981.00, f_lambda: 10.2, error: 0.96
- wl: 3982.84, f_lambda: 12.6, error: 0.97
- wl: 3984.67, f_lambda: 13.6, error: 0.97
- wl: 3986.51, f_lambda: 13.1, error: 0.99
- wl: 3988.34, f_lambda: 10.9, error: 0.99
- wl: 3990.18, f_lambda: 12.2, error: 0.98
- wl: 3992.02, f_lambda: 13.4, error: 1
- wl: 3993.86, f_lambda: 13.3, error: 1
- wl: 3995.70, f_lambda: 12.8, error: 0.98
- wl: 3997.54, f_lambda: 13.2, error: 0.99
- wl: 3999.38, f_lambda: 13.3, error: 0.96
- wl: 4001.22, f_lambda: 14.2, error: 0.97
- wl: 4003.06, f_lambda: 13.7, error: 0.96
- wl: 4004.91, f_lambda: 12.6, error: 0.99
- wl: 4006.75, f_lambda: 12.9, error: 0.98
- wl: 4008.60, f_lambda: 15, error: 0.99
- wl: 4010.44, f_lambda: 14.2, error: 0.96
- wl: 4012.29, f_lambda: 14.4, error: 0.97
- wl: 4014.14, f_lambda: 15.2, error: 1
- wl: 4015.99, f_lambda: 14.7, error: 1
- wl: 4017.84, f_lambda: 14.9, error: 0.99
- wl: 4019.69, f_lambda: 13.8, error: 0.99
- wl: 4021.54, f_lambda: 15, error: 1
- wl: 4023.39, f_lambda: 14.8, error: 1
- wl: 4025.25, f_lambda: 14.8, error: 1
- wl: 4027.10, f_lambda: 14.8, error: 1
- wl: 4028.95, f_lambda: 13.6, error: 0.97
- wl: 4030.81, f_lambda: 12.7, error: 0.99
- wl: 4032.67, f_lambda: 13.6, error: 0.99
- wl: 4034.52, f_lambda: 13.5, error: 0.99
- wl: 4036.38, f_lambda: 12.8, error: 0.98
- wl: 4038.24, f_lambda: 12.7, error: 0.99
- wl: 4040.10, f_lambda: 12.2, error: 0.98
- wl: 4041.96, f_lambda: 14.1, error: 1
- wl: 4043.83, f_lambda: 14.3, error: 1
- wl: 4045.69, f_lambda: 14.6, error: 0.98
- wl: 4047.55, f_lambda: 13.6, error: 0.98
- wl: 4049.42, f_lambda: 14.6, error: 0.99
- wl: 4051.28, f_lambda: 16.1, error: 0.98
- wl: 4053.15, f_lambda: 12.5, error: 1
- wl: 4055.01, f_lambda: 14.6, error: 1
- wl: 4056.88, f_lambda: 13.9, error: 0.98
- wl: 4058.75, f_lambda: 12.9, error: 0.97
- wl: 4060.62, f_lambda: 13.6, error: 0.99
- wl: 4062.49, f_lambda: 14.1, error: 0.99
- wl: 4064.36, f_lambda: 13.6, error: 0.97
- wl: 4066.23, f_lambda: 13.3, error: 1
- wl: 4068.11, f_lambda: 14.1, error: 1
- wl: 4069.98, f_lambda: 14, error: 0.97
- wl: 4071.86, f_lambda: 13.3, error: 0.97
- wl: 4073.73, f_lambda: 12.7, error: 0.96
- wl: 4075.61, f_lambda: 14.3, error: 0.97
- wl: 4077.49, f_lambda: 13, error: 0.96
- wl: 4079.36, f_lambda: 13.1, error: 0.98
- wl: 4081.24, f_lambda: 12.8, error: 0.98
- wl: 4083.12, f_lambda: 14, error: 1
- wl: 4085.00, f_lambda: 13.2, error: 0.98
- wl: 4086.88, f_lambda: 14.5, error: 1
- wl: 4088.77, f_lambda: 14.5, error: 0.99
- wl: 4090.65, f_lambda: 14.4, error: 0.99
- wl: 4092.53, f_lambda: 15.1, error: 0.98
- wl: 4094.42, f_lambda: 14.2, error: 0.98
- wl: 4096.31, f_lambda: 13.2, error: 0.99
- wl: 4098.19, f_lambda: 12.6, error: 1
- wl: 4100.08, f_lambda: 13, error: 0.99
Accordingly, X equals 13.4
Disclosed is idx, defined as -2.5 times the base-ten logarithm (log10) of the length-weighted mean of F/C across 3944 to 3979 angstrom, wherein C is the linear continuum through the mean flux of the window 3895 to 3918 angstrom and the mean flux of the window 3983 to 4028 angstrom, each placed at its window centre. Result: 0.40 mag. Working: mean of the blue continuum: 9.87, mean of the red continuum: 13.8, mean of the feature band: 8.24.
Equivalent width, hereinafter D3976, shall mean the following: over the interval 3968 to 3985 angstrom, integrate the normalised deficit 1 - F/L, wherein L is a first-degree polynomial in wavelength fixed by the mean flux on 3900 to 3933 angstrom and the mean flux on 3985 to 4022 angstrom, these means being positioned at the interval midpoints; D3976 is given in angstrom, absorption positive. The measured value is 5.2 angstrom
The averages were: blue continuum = 9.13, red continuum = 13.6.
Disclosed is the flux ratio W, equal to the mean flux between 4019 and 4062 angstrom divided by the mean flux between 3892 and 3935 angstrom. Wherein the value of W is 1.57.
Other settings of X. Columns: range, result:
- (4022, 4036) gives 14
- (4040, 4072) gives 13.9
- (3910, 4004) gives 9.31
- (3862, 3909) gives 8.56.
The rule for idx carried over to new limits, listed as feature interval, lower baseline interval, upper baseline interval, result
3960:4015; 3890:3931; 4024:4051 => 0.12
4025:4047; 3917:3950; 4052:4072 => -0.10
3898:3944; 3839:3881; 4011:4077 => 0.16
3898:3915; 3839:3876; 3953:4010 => -0.12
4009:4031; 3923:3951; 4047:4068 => -0.22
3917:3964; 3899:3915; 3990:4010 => 0.34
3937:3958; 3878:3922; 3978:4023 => 0.24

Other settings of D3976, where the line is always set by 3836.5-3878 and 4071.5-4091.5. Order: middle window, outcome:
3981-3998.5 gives -2.33 angstrom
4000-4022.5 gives -4.71 angstrom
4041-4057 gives -1.90 angstrom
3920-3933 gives 2.92 angstrom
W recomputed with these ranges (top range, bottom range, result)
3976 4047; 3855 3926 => 1.52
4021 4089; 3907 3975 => 1.70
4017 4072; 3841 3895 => 1.76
